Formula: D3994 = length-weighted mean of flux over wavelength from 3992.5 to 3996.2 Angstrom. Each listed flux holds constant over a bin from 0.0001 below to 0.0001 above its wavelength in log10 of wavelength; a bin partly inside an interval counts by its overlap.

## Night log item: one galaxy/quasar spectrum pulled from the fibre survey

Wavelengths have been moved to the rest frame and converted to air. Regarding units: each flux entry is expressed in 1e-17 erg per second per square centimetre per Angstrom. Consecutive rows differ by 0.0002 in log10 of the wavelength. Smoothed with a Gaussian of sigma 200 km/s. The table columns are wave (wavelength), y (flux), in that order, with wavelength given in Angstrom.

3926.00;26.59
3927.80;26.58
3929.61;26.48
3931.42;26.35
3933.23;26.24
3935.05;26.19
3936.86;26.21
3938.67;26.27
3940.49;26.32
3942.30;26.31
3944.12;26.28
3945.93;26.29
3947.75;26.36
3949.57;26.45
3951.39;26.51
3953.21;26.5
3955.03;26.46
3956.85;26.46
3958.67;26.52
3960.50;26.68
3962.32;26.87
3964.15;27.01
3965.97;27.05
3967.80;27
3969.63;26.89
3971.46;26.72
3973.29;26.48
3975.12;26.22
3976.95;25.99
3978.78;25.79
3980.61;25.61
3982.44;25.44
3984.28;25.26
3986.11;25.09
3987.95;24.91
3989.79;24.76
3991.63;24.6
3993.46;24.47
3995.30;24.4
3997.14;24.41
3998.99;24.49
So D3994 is 24.5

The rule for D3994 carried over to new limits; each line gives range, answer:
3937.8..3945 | 26.3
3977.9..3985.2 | 25.5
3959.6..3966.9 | 26.9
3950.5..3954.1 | 26.5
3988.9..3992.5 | 24.7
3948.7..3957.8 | 26.5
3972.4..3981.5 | 26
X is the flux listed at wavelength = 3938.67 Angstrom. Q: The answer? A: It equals 26.27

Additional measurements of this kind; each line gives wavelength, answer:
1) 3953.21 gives 26.5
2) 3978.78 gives 25.79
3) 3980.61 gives 25.61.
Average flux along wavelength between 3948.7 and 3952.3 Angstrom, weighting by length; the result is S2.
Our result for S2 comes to 26.5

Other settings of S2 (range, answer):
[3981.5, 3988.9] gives 25.2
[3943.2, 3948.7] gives 26.3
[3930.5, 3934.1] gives 26.3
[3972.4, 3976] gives 26.4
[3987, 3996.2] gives 24.6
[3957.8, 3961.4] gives 26.6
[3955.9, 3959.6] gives 26.5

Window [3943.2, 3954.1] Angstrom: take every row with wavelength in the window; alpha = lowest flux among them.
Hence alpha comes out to 26.28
